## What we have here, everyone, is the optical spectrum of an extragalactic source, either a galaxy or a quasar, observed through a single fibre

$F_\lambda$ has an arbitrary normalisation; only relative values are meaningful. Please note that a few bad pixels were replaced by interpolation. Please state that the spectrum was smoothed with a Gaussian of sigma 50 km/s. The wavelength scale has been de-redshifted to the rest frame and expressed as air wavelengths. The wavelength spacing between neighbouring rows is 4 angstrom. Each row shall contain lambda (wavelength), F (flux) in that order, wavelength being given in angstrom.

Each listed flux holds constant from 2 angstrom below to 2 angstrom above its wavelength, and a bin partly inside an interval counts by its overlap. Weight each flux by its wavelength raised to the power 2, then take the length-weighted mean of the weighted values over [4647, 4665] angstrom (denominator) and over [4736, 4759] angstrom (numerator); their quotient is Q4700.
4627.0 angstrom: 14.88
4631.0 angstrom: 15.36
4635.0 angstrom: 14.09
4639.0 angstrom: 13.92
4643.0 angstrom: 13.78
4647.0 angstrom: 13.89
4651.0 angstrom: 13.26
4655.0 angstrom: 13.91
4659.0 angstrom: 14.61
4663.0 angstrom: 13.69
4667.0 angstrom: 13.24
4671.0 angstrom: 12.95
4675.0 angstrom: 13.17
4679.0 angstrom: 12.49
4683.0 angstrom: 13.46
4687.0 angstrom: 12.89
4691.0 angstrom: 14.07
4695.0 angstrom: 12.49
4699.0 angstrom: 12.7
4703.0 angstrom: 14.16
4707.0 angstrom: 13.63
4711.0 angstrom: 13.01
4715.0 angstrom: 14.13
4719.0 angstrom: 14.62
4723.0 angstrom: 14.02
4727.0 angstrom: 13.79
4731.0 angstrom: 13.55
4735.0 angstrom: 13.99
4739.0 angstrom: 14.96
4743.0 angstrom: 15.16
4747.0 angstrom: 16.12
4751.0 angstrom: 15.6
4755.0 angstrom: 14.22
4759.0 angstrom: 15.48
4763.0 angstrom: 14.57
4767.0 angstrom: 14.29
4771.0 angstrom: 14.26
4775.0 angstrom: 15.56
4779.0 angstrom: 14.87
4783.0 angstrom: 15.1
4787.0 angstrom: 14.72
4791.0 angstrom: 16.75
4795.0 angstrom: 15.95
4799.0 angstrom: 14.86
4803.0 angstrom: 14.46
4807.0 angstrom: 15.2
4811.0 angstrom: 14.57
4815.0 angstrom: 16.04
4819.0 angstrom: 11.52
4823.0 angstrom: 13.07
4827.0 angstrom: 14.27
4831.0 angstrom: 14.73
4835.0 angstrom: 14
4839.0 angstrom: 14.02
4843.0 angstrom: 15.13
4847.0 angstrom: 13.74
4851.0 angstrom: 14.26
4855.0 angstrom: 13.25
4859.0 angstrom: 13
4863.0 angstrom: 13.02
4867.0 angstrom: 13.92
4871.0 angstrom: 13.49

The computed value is 1.1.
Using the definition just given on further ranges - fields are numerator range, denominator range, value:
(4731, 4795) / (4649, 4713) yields 1.16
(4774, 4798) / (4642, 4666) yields 1.18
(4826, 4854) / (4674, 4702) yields 1.16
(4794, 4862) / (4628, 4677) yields 1.10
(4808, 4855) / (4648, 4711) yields 1.12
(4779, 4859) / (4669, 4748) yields 1.10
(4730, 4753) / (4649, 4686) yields 1.15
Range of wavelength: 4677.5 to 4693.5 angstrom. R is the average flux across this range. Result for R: 13.2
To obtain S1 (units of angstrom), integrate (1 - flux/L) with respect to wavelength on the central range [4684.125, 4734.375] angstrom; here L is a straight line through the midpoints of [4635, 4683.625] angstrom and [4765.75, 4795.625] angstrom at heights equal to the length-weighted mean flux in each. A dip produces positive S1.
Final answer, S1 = 2.21 angstrom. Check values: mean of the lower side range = 13.6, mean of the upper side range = 15.2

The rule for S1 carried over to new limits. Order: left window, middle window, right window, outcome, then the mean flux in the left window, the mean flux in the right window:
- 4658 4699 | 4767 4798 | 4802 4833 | -2.8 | 13.2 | 14.2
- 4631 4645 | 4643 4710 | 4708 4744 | 3.3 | 14.1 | 14.1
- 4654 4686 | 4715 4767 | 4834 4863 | -4.0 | 13.4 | 13.8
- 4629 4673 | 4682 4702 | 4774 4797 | 1.7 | 13.9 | 15.5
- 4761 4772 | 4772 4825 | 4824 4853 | -1.8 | 14.4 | 14.3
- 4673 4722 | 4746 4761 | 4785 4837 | -1.4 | 13.4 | 14.6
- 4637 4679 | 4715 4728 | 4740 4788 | 0.2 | 13.6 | 15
